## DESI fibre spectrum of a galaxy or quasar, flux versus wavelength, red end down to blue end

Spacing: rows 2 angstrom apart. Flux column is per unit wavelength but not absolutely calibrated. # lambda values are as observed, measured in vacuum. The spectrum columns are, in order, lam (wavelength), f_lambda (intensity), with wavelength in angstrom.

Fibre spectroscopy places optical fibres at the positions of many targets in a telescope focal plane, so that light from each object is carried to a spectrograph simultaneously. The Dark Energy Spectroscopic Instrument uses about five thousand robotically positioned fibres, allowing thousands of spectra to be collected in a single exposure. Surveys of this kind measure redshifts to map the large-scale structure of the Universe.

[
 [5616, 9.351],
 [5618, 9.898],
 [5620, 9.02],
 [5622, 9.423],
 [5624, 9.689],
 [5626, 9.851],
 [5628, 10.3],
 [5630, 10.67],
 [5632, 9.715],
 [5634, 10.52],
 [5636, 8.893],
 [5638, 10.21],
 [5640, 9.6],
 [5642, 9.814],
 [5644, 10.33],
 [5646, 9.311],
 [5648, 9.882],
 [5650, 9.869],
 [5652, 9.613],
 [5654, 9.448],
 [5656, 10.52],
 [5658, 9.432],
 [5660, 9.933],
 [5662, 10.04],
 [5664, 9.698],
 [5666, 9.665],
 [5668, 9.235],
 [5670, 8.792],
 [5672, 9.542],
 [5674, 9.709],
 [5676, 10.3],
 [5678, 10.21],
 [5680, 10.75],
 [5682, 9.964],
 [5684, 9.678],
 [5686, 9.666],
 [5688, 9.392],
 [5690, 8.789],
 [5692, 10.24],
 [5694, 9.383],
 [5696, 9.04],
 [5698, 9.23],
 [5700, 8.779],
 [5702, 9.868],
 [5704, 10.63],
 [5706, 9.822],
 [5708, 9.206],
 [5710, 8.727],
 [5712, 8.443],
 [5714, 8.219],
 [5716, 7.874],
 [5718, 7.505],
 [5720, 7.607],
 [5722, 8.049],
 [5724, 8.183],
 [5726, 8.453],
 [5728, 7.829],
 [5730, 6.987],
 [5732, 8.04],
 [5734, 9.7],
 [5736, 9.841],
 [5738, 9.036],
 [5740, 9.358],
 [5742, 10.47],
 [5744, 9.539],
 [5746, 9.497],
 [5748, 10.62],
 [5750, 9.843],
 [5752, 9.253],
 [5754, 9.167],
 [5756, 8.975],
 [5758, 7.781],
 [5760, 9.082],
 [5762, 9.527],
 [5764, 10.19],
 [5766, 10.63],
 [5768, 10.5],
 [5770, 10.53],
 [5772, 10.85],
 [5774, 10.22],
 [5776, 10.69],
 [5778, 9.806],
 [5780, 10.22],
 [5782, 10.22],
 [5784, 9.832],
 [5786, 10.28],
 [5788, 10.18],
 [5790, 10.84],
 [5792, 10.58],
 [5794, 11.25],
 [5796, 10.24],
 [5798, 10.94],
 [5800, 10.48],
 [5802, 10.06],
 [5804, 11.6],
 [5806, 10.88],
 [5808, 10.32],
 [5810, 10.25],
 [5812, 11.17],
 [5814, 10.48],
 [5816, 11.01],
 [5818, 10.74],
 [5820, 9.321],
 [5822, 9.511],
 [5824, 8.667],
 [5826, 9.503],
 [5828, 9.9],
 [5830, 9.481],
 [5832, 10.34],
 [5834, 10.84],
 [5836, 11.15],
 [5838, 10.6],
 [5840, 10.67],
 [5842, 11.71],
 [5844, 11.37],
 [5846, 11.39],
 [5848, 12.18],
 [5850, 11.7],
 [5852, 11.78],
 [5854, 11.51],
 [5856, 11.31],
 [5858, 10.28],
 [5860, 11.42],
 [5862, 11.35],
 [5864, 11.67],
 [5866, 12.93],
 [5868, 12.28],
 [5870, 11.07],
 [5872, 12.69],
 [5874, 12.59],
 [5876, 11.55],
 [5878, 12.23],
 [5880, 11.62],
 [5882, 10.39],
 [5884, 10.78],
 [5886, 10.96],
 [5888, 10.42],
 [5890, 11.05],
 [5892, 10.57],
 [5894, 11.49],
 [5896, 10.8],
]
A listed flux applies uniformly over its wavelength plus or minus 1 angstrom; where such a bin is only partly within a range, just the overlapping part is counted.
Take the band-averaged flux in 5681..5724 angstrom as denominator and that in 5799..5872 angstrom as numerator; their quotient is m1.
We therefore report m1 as 1.20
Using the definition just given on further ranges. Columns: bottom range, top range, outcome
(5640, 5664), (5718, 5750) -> 0.90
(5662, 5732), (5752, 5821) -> 1.13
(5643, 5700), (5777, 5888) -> 1.12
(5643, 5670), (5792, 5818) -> 1.10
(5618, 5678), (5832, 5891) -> 1.17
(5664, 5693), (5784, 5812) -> 1.09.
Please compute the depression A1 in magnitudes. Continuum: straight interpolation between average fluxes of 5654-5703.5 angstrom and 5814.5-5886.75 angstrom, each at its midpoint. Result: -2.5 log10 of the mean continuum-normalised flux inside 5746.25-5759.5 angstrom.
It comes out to 0.110 mag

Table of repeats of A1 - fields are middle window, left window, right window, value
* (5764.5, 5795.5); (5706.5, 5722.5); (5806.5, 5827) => -0.11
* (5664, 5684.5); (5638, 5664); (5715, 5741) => -0.05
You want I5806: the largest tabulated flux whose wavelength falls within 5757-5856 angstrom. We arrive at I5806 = 12.18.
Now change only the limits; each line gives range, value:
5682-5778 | 10.85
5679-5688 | 10.75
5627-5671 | 10.67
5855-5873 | 12.93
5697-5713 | 10.63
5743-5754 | 10.62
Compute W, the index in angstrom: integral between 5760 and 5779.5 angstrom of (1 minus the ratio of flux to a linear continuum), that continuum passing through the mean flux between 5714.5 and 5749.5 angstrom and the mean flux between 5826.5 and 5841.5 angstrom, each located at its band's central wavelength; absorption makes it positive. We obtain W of -1.84 angstrom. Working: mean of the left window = 8.75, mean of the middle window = 10.3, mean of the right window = 10.4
